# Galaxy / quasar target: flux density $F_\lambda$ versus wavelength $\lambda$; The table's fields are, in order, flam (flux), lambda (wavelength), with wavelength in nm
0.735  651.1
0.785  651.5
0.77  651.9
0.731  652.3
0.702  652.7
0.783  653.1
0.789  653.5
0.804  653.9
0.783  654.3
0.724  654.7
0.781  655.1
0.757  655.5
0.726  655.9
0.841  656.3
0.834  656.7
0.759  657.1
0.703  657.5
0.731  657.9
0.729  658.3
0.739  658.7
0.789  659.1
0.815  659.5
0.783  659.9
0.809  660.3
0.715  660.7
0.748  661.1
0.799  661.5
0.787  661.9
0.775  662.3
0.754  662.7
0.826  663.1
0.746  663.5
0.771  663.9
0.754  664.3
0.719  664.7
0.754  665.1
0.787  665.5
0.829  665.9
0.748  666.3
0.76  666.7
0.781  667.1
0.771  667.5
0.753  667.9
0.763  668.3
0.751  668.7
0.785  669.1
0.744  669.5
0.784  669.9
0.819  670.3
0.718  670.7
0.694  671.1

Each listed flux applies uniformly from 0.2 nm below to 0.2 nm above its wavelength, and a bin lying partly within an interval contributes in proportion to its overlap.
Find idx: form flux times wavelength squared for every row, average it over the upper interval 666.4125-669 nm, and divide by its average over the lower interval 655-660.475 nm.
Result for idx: 1.02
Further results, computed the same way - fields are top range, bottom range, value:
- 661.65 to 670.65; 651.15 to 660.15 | 1.04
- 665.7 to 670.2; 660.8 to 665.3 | 1.02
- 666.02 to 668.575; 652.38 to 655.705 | 1.04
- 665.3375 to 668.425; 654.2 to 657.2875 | 1.03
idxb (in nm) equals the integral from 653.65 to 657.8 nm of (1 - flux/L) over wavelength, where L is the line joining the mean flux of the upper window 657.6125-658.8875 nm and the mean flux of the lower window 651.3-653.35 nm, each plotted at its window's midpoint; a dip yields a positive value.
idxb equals -0.16 nm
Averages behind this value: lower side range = 0.755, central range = 0.77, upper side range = 0.731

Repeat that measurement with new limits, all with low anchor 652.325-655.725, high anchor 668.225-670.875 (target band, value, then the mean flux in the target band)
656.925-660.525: 0.01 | 0.762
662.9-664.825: 0.00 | 0.765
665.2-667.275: -0.04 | 0.78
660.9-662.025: -0.02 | 0.777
